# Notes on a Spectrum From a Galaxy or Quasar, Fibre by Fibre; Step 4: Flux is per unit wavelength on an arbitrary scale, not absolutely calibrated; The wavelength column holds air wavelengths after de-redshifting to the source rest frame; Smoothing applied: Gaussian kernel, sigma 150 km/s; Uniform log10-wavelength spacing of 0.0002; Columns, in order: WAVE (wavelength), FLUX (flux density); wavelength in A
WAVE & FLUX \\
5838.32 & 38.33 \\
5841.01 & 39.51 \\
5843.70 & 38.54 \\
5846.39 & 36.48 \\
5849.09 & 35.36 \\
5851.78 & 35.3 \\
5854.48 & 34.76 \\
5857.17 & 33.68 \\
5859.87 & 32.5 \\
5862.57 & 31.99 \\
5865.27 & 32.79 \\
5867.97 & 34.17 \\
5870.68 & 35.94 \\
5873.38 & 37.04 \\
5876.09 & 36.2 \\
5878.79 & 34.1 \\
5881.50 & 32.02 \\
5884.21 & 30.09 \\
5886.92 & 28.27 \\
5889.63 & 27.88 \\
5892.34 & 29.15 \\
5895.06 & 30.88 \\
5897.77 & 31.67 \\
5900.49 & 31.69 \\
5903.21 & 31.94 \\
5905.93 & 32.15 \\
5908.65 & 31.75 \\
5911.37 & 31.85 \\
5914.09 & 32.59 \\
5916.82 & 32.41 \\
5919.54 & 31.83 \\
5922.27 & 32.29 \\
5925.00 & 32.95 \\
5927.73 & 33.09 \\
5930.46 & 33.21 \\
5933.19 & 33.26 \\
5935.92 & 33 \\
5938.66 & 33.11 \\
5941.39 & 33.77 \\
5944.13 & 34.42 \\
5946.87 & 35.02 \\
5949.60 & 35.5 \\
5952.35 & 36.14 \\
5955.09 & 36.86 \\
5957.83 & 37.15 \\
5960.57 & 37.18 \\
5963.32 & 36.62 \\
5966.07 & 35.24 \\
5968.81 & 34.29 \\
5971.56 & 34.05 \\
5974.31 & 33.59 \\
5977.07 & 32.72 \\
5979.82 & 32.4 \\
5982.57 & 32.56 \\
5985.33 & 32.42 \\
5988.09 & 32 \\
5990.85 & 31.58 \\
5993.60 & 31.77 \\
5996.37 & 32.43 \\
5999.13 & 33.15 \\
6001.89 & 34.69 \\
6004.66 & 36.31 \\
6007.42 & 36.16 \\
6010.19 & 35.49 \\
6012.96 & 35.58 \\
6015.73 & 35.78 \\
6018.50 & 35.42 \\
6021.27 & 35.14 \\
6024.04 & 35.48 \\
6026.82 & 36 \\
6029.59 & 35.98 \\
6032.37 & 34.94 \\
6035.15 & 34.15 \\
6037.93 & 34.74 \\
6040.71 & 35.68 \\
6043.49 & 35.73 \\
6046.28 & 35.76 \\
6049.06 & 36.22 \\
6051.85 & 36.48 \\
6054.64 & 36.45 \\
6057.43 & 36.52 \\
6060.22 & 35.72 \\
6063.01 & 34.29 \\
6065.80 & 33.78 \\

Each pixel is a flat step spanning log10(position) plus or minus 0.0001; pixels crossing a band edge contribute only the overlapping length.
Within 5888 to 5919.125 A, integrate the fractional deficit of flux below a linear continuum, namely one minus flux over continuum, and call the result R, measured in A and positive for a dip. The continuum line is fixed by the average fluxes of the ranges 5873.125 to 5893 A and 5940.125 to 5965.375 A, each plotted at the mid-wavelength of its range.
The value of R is 1.5 A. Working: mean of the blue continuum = 31.7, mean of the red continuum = 35.8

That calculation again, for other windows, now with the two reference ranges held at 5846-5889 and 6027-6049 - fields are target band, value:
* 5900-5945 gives 2.0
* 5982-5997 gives 1.2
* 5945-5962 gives -0.9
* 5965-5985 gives 0.7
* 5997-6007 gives 0.1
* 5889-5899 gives 1.1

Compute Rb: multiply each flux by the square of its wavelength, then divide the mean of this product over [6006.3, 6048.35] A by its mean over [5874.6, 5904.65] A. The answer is 1.19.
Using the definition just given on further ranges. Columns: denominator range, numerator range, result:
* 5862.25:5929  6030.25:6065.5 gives 1.16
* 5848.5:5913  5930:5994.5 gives 1.08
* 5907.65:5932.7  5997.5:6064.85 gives 1.13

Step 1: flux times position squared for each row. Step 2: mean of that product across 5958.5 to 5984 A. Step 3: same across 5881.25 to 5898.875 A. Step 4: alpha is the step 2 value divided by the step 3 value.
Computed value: 1.2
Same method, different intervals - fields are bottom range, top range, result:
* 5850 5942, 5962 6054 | 1.10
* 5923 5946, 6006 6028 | 1.10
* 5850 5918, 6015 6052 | 1.15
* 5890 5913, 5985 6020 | 1.13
